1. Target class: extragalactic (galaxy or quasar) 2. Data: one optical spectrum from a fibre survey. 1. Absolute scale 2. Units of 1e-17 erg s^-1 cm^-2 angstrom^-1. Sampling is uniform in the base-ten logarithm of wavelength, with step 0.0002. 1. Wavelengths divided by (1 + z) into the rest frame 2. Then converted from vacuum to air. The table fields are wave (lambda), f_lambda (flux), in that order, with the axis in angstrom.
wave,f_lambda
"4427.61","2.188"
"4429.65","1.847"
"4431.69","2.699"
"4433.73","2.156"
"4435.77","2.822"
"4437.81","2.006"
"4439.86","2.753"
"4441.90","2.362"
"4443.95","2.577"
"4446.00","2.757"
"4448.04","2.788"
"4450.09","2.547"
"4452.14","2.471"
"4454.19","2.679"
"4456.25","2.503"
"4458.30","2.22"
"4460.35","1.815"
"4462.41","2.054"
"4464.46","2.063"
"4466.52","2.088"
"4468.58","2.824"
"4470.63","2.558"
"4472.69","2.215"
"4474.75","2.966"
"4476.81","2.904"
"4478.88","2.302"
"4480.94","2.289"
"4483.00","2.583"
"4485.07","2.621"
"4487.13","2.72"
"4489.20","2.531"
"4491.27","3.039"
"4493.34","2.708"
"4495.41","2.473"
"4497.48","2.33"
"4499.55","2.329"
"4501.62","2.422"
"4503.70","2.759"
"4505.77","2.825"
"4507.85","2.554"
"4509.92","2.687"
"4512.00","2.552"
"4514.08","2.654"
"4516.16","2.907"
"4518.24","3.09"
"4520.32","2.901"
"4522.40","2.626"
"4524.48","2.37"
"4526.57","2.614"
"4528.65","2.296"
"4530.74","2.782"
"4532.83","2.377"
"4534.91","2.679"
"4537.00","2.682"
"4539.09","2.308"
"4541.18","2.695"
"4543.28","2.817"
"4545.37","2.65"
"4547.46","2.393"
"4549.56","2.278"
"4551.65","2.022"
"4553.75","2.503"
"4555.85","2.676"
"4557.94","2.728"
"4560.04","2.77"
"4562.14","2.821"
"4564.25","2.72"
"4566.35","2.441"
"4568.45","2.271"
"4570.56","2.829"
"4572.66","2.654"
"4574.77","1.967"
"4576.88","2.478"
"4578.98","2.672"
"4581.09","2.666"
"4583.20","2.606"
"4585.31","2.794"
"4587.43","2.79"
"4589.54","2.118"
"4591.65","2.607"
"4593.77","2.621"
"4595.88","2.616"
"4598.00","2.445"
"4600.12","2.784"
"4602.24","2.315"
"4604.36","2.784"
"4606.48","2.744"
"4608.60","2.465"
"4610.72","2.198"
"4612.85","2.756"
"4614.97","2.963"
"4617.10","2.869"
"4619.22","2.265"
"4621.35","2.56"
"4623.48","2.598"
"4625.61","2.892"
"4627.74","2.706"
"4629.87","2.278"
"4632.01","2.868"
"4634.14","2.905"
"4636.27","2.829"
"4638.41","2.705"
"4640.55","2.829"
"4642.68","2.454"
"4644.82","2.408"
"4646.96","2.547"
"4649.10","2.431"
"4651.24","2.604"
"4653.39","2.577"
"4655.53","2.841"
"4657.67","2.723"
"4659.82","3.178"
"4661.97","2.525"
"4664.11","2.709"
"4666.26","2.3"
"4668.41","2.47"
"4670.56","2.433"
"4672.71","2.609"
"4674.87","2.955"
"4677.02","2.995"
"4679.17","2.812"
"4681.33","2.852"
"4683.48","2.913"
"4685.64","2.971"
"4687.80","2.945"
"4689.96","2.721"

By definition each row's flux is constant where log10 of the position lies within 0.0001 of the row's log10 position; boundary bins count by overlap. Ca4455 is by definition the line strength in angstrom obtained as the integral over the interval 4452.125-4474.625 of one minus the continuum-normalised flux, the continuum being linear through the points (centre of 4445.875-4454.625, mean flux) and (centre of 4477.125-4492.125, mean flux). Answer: 2.4 angstrom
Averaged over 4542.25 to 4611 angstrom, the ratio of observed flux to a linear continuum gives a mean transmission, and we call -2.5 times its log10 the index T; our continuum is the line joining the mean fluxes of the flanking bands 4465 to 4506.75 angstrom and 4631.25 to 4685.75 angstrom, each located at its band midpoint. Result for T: 0.03 mag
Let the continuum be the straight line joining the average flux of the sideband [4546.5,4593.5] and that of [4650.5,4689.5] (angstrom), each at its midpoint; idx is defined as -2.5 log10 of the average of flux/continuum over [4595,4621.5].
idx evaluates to 0.008 mag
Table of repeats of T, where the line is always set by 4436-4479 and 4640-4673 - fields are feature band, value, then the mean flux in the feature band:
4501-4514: -0.06 mag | 2.64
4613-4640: -0.05 mag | 2.71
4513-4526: -0.10 mag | 2.75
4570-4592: 0.00 mag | 2.56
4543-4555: 0.04 mag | 2.42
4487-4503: -0.03 mag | 2.56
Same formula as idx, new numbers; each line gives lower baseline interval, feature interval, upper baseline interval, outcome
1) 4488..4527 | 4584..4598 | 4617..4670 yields 0.026 mag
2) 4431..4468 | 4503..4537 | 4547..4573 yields -0.071 mag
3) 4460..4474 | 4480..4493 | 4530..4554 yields -0.134 mag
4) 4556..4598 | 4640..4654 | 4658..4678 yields 0.052 mag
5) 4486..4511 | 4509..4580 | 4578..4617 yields 0.012 mag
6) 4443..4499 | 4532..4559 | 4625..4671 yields 0.016 mag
